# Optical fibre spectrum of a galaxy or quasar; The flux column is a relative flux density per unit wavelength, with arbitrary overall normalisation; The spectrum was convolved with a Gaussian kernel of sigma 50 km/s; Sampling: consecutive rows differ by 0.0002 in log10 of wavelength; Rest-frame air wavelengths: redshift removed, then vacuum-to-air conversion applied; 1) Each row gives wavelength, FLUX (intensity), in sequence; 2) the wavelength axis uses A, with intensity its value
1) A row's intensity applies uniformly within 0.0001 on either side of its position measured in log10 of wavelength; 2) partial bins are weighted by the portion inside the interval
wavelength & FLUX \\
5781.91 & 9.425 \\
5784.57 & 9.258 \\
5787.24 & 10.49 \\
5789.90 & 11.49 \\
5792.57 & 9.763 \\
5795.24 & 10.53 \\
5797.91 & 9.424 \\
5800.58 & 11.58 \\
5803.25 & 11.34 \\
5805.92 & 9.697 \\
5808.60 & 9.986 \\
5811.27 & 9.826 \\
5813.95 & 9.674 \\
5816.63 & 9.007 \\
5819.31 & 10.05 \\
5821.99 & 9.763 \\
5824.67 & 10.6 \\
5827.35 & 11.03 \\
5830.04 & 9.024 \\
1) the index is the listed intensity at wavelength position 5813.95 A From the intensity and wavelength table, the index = 9.674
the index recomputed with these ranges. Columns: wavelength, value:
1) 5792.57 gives 9.763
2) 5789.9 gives 11.49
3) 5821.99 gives 9.763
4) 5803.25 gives 11.34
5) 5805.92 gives 9.697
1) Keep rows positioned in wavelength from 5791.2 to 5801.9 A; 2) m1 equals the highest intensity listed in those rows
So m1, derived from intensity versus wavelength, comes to 11.58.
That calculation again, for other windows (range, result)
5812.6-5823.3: 10.05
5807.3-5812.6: 9.986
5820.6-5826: 10.6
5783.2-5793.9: 11.49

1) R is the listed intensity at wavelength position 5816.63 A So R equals 9.007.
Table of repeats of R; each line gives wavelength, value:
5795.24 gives 10.53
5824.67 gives 10.6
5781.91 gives 9.425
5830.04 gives 9.024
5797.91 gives 9.424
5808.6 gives 9.986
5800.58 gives 11.58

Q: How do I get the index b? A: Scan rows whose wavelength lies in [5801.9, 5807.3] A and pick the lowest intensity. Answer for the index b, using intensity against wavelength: 9.697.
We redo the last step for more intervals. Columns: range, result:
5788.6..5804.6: 9.424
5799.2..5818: 9.007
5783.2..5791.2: 9.258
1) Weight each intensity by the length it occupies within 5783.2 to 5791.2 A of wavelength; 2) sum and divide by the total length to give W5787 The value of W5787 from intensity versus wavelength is 10.4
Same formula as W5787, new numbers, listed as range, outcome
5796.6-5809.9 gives 10.4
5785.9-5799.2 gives 10.3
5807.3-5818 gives 9.62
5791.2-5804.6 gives 10.5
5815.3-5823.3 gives 9.61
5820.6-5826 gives 10.2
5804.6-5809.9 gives 9.83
